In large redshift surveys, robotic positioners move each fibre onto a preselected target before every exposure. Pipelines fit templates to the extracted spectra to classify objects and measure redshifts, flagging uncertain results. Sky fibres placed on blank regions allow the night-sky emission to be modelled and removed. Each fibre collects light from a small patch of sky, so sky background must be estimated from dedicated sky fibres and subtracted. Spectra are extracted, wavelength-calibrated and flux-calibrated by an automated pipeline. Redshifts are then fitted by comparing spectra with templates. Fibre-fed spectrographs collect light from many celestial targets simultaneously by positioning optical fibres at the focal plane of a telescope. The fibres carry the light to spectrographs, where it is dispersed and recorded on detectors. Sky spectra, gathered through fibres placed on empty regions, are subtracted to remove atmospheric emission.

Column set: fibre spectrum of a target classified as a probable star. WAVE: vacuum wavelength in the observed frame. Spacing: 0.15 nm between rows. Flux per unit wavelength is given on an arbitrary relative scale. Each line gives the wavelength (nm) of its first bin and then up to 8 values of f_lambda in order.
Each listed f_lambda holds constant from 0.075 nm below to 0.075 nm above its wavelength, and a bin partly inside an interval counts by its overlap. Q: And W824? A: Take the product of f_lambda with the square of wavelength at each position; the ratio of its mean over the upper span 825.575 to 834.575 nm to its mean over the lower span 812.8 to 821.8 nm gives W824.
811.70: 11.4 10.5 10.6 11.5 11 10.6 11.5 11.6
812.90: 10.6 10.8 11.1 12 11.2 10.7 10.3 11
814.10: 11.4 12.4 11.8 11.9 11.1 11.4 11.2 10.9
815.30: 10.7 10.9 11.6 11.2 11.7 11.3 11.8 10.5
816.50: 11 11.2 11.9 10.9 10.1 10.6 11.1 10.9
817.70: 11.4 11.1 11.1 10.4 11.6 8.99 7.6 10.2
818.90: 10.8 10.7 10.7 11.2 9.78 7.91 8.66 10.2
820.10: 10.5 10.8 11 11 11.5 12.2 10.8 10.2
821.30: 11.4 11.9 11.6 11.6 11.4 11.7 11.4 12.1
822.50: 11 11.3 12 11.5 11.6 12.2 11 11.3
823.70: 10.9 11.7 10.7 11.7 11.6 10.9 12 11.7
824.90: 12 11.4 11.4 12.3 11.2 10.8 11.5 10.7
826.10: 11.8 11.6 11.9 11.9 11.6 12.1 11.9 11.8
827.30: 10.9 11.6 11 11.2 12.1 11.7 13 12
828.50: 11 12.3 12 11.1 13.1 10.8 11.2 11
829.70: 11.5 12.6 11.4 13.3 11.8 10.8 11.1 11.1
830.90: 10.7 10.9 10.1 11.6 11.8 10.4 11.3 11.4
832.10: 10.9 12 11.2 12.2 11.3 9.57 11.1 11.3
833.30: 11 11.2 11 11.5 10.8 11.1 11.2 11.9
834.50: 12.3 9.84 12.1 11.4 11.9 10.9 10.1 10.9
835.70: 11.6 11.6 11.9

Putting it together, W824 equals 1.08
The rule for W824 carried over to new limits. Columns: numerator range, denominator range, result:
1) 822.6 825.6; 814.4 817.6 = 1.05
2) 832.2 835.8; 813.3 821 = 1.08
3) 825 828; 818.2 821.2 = 1.14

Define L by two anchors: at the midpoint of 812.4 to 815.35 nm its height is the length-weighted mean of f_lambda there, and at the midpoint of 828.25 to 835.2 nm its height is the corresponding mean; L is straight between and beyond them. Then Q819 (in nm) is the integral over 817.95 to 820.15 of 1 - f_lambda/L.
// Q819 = 0.25 nm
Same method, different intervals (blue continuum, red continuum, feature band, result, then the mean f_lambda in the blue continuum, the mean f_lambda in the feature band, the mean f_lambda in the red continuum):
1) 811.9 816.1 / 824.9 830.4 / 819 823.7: 0.18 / 11.2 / 11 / 11.7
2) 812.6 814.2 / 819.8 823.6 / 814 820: 0.20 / 11.1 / 10.8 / 11.3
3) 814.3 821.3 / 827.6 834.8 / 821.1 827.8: -0.24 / 10.8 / 11.5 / 11.4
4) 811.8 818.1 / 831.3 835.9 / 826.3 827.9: -0.06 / 11.1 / 11.6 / 11.2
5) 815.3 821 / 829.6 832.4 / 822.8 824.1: -0.05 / 10.7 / 11.4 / 11.4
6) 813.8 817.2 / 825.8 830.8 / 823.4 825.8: 0.02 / 11.2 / 11.4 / 11.7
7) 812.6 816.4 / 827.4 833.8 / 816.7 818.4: 0.05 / 11.3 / 11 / 11.4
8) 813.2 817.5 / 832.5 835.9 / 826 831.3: -0.19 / 11.2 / 11.6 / 11.2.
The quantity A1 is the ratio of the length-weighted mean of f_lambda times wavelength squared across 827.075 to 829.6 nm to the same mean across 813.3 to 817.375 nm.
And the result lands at 1.07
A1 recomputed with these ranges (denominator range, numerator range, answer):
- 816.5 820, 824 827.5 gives 1.13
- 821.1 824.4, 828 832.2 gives 1.02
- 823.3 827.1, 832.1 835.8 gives 1.00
